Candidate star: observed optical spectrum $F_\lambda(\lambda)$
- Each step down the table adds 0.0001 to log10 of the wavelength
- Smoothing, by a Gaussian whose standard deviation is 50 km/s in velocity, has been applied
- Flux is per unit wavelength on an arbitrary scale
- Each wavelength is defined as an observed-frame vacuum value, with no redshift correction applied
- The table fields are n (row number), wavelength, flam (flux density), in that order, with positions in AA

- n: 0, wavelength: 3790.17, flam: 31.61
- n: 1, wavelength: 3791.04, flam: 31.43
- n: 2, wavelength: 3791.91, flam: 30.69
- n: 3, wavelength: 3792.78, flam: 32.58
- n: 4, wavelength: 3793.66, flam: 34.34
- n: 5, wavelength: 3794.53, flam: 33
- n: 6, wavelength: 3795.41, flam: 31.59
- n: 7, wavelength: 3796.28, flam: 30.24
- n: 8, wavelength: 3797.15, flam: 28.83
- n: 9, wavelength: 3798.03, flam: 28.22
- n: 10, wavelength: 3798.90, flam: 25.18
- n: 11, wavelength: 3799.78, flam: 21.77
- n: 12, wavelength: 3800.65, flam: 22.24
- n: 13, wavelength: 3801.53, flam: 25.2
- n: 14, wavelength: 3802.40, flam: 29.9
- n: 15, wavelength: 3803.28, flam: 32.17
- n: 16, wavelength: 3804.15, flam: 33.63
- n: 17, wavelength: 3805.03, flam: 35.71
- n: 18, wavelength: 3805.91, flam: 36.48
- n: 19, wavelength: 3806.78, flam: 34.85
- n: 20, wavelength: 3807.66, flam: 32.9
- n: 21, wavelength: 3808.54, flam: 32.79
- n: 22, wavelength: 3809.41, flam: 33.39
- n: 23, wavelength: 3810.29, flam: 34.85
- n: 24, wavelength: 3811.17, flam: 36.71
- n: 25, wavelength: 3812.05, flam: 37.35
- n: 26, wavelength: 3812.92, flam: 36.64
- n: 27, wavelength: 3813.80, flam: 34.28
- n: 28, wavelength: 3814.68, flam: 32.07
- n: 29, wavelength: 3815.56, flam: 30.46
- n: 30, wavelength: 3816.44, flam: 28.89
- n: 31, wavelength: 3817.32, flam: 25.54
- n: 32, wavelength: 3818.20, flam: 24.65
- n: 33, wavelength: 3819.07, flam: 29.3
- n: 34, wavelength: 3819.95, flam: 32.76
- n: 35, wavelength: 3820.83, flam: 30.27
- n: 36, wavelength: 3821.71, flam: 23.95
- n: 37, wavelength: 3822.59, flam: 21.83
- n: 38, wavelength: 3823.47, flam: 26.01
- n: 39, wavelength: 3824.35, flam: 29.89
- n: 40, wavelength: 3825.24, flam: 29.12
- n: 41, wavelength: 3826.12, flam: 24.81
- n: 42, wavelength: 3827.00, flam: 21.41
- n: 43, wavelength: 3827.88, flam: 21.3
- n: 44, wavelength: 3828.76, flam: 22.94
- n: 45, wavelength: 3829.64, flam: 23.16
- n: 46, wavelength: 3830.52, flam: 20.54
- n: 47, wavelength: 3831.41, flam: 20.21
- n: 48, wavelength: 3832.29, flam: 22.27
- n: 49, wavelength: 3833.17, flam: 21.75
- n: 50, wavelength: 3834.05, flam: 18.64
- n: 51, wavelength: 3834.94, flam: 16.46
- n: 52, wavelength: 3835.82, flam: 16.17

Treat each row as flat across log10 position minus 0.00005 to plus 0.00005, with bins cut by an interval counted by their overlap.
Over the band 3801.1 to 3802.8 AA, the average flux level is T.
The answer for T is 27.6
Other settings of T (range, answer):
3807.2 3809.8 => 33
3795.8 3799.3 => 28.3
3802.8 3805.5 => 33.7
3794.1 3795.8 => 32.2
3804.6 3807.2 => 35.7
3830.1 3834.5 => 20.6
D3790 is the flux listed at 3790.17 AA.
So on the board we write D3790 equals 31.61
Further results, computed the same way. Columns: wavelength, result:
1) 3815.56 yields 30.46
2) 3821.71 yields 23.95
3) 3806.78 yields 34.85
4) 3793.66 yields 34.34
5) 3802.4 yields 29.9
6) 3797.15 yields 28.83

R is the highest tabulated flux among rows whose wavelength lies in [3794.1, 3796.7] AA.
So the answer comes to 33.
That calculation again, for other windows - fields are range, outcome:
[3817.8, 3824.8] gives 32.76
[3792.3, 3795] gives 34.34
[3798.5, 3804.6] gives 33.63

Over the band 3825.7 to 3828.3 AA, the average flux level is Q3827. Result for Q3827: 22.5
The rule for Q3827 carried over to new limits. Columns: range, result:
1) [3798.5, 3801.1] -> 23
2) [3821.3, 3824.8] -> 25.4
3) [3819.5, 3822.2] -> 28.9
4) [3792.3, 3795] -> 33.2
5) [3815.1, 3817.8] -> 28.2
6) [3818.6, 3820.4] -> 31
